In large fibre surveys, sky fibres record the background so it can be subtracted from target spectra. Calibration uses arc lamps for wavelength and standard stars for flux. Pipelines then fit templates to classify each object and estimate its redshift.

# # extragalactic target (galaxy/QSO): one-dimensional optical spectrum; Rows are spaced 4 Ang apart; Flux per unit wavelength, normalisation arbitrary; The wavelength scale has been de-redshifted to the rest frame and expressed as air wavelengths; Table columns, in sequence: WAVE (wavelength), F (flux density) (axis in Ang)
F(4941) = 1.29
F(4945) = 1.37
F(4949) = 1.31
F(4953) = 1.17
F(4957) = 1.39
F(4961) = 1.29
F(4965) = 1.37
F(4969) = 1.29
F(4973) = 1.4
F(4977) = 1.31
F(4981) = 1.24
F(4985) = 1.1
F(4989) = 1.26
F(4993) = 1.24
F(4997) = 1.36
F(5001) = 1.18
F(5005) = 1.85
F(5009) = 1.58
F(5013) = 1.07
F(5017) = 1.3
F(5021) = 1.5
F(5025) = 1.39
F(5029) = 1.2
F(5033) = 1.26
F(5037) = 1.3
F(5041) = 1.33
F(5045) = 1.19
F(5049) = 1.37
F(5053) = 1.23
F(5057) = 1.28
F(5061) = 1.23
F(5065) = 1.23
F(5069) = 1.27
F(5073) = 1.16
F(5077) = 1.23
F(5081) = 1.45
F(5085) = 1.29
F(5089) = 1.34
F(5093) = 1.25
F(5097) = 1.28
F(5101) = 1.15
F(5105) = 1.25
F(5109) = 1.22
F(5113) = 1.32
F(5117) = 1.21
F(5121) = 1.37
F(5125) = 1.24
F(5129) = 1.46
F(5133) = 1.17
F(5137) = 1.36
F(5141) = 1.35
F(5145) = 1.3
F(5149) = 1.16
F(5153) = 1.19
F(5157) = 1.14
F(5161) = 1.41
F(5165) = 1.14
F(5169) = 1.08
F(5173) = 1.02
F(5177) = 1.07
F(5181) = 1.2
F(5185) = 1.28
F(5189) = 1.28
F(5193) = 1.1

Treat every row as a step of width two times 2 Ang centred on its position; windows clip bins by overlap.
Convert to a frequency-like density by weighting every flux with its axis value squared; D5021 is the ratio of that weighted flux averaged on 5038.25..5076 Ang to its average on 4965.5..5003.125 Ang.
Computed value 1.0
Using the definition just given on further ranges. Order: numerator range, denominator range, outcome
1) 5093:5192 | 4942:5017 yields 1.00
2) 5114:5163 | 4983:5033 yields 1.01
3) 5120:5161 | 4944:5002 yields 1.06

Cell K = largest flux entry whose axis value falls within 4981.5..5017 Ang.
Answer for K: 1.85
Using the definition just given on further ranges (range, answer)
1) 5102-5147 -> 1.46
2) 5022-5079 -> 1.39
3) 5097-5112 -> 1.28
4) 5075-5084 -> 1.45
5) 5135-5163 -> 1.41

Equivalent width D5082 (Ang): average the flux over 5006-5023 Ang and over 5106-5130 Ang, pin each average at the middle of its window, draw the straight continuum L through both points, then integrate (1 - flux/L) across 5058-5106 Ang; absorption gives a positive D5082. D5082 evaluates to 2.4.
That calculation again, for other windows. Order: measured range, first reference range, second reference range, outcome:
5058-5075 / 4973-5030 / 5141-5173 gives 0.7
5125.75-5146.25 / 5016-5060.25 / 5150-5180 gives -2.4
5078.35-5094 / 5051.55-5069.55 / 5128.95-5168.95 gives -1.1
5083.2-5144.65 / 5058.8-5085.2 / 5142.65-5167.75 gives -2.1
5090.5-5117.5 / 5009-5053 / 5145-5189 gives -0.2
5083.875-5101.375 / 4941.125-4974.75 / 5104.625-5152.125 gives 0.3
